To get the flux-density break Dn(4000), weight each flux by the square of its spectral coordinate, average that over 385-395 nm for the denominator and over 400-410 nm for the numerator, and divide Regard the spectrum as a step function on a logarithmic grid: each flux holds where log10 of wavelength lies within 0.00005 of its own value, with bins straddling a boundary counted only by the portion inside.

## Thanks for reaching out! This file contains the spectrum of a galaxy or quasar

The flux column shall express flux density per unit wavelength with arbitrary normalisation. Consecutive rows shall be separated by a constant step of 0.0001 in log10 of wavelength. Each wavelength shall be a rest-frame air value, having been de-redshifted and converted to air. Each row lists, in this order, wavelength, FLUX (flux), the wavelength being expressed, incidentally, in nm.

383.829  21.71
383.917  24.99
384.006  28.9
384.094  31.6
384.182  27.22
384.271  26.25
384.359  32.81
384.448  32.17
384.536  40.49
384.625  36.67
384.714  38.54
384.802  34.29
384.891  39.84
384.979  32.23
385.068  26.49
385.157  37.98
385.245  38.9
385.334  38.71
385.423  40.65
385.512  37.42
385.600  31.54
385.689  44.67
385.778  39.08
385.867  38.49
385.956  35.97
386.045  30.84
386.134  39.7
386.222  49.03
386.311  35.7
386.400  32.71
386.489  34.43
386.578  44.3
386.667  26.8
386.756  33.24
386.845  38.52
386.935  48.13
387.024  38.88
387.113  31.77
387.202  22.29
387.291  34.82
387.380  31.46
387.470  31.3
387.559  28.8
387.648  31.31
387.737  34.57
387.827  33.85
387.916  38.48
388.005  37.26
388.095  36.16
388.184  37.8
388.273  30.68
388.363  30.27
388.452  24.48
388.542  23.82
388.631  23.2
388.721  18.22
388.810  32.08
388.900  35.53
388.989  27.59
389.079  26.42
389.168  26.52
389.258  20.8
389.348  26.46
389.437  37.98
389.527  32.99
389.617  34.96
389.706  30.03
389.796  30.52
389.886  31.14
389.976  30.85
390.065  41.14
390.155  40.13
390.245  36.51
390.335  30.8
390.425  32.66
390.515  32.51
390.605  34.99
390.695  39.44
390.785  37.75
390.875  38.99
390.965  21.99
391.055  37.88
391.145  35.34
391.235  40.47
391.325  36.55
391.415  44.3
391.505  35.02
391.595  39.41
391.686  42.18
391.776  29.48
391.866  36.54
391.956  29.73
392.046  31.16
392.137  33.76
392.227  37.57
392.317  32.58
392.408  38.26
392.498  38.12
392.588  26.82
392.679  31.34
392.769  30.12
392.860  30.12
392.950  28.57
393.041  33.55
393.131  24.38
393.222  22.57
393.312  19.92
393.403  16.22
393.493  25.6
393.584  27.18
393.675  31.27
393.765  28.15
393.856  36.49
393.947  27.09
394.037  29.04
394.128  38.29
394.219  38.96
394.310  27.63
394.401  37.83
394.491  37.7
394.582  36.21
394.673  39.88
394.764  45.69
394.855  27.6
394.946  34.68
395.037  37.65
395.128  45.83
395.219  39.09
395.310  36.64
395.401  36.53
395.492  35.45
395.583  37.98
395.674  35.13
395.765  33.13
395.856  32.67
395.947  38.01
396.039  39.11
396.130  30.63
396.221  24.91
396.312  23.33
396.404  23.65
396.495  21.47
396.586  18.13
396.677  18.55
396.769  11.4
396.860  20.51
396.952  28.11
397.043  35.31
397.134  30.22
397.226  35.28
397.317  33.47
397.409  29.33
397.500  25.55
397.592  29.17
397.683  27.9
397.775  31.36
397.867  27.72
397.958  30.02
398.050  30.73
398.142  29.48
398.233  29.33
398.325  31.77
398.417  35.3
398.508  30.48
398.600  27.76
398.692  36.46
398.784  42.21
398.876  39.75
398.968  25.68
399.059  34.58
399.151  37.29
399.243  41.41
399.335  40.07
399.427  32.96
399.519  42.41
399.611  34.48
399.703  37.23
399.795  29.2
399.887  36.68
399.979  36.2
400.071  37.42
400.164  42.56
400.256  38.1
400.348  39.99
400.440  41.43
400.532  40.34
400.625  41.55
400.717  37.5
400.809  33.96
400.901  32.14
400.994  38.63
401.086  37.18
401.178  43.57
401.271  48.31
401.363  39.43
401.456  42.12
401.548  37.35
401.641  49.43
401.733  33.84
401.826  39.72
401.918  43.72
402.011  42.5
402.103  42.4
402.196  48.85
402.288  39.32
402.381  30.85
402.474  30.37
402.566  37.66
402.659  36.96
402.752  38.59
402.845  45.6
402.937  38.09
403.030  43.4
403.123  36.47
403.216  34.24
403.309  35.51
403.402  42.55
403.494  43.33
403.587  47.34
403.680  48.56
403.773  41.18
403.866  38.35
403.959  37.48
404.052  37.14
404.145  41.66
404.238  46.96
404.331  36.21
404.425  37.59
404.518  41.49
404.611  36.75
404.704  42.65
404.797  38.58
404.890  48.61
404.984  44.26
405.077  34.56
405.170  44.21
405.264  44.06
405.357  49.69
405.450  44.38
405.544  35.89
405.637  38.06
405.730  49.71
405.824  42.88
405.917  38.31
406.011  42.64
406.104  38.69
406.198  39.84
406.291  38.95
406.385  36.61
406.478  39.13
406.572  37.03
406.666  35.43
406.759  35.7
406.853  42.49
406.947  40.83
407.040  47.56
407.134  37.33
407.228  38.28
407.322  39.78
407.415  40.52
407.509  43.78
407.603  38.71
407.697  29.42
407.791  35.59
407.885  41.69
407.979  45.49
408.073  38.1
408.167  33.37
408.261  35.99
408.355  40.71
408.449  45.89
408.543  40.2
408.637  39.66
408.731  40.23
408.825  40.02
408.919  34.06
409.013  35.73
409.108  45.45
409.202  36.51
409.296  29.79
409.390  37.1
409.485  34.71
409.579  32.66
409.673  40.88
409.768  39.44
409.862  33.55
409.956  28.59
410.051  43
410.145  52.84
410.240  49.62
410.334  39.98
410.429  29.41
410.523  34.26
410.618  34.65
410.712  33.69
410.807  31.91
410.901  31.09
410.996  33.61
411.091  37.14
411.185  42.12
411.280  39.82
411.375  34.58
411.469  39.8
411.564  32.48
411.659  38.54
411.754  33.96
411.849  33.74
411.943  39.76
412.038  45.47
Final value 1.3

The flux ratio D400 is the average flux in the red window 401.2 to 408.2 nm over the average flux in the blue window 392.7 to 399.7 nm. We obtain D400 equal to 1.28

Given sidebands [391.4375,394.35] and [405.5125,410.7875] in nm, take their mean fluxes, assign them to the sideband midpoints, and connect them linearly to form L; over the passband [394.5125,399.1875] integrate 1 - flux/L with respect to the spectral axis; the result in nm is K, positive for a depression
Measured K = 0.20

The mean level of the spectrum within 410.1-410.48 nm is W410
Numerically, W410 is 42.8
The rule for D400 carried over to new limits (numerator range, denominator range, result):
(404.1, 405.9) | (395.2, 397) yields 1.44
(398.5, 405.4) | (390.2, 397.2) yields 1.22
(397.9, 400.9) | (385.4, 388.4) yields 1.00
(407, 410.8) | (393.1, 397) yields 1.25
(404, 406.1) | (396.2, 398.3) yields 1.55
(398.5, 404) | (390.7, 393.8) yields 1.20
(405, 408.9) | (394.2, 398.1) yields 1.27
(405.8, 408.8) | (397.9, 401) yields 1.10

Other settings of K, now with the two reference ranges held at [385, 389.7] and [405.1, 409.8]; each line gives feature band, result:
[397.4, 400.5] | 0.22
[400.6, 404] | -0.18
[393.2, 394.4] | 0.22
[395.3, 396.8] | 0.28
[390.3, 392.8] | -0.01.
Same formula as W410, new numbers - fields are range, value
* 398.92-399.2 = 32.7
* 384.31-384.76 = 36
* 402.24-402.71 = 35.1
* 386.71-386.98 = 39.8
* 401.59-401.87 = 40.9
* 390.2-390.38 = 33.6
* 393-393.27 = 26.7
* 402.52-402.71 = 37.3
